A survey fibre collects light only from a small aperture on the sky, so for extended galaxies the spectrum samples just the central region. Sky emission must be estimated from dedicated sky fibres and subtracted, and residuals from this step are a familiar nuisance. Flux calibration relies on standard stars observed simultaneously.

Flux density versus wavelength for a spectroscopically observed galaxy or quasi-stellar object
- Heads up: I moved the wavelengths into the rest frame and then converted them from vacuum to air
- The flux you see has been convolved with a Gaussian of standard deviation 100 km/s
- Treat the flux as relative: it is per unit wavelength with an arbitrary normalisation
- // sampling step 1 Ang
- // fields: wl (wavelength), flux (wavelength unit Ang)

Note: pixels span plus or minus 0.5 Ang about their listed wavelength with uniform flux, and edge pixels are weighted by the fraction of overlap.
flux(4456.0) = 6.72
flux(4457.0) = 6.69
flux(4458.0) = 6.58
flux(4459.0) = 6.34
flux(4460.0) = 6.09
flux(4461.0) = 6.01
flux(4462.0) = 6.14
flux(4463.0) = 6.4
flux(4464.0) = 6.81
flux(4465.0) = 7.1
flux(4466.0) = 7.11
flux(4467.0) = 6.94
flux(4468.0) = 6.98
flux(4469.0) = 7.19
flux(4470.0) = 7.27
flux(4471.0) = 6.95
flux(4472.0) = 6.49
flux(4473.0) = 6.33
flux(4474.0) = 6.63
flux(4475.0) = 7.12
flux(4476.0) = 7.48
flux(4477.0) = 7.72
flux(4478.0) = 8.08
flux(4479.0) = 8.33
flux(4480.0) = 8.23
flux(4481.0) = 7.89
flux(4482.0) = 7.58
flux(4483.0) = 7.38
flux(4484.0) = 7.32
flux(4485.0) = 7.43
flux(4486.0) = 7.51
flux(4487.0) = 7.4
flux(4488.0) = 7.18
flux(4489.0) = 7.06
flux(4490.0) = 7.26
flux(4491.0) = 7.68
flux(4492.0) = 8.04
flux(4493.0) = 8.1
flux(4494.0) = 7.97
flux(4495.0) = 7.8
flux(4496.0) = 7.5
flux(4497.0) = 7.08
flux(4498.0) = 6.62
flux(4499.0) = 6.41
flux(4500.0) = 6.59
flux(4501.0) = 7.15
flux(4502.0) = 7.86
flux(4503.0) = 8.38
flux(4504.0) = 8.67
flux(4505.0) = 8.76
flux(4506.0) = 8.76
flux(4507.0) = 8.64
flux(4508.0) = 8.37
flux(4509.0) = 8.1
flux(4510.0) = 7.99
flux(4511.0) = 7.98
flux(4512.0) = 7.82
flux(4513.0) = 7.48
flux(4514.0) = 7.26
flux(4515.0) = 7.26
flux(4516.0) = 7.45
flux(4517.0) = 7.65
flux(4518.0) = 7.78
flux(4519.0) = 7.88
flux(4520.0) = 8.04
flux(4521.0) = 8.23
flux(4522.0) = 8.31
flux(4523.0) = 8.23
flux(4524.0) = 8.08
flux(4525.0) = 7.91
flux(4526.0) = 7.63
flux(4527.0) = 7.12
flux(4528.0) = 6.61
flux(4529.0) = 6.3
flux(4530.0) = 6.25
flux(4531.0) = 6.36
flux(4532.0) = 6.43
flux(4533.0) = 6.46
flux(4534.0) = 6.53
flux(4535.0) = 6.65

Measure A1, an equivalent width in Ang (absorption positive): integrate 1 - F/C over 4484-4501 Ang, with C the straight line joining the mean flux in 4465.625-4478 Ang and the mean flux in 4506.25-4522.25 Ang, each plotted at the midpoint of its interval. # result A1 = 0.27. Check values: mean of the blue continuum 7.06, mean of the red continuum 7.9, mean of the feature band 7.34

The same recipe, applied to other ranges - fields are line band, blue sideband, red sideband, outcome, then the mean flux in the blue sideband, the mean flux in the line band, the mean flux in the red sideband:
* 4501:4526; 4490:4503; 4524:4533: -3.07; 7.43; 8.01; 6.88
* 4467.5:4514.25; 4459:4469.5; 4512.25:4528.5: -2.78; 6.66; 7.57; 7.68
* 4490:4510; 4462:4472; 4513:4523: -0.90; 6.91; 7.81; 7.77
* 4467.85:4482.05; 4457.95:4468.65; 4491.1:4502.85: -0.96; 6.6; 7.35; 7.41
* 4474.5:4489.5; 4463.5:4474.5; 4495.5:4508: -0.75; 6.89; 7.58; 7.73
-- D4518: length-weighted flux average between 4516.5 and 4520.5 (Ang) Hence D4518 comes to 7.84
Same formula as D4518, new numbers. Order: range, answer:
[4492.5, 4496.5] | 7.84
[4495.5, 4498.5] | 7.07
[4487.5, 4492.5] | 7.44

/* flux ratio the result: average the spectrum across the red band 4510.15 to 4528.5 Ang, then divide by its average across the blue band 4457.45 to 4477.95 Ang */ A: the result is 1.13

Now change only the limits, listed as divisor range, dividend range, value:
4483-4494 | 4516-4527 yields 1.05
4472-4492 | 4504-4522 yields 1.07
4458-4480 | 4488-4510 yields 1.11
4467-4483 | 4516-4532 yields 1.02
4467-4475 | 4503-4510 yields 1.24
